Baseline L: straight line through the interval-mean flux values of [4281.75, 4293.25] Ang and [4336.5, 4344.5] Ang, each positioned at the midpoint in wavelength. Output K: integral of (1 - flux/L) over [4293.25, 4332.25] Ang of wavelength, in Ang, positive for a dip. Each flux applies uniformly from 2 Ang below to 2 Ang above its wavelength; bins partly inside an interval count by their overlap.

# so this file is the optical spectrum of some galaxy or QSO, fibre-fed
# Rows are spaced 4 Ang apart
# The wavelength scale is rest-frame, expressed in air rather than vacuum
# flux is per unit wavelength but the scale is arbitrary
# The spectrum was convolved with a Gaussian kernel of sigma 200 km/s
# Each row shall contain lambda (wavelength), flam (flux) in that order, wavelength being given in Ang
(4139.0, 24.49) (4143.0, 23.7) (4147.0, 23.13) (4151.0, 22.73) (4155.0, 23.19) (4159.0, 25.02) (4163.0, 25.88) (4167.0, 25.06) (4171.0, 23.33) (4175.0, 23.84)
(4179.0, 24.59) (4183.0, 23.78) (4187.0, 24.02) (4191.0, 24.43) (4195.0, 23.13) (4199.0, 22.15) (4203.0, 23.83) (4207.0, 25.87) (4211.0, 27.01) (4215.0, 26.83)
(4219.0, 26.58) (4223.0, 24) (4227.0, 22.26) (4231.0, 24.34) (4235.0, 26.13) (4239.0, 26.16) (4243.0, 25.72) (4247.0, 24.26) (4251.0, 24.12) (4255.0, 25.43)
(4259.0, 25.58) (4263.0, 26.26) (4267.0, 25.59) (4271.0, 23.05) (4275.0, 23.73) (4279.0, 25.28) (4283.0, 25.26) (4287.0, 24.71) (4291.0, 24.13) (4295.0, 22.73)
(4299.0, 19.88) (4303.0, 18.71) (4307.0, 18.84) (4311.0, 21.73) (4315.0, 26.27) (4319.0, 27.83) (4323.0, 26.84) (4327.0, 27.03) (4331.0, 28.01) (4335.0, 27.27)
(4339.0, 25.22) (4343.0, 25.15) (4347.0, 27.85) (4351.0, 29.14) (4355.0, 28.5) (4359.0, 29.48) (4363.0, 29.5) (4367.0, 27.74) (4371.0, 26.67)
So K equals 2.0 Ang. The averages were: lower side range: 24.6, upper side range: 25.3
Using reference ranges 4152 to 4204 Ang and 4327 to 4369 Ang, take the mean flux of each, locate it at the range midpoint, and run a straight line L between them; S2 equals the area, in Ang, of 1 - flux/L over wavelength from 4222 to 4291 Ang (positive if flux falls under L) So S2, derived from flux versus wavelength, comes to 2.46 Ang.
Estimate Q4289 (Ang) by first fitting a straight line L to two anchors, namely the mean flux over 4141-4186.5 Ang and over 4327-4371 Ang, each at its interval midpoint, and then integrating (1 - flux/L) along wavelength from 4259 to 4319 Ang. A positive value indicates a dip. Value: 6.7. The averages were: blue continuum 24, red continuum 27.7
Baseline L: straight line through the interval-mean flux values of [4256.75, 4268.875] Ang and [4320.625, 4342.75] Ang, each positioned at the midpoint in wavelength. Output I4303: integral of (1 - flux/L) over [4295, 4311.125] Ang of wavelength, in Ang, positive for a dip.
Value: 3.93 Ang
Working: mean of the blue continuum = 25.8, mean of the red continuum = 26.8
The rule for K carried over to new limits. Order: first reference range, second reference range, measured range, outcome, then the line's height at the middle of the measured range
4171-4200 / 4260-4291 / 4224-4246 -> -0.5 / 24.3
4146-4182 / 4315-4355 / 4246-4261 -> 0.5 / 25.7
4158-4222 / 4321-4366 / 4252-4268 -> 0.3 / 26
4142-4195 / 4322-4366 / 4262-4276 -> 0.8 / 26.1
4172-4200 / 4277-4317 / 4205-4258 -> -4.4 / 23.3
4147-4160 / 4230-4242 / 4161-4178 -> -0.5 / 23.9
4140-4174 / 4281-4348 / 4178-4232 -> -0.7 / 24.2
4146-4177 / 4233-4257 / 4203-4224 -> -0.9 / 24.8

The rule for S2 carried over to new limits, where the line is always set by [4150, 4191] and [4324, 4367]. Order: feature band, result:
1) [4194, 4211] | 0.5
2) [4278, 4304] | 3.5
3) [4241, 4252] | 0.4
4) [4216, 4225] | -0.1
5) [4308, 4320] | 1.1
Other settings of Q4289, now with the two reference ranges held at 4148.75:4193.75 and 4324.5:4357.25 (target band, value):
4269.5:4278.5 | 0.8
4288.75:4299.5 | 1.5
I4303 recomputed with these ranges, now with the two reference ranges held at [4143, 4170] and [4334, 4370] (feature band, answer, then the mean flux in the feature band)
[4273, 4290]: 1.1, 24.7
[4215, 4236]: 0.5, 24.8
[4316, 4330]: 0.0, 27.2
